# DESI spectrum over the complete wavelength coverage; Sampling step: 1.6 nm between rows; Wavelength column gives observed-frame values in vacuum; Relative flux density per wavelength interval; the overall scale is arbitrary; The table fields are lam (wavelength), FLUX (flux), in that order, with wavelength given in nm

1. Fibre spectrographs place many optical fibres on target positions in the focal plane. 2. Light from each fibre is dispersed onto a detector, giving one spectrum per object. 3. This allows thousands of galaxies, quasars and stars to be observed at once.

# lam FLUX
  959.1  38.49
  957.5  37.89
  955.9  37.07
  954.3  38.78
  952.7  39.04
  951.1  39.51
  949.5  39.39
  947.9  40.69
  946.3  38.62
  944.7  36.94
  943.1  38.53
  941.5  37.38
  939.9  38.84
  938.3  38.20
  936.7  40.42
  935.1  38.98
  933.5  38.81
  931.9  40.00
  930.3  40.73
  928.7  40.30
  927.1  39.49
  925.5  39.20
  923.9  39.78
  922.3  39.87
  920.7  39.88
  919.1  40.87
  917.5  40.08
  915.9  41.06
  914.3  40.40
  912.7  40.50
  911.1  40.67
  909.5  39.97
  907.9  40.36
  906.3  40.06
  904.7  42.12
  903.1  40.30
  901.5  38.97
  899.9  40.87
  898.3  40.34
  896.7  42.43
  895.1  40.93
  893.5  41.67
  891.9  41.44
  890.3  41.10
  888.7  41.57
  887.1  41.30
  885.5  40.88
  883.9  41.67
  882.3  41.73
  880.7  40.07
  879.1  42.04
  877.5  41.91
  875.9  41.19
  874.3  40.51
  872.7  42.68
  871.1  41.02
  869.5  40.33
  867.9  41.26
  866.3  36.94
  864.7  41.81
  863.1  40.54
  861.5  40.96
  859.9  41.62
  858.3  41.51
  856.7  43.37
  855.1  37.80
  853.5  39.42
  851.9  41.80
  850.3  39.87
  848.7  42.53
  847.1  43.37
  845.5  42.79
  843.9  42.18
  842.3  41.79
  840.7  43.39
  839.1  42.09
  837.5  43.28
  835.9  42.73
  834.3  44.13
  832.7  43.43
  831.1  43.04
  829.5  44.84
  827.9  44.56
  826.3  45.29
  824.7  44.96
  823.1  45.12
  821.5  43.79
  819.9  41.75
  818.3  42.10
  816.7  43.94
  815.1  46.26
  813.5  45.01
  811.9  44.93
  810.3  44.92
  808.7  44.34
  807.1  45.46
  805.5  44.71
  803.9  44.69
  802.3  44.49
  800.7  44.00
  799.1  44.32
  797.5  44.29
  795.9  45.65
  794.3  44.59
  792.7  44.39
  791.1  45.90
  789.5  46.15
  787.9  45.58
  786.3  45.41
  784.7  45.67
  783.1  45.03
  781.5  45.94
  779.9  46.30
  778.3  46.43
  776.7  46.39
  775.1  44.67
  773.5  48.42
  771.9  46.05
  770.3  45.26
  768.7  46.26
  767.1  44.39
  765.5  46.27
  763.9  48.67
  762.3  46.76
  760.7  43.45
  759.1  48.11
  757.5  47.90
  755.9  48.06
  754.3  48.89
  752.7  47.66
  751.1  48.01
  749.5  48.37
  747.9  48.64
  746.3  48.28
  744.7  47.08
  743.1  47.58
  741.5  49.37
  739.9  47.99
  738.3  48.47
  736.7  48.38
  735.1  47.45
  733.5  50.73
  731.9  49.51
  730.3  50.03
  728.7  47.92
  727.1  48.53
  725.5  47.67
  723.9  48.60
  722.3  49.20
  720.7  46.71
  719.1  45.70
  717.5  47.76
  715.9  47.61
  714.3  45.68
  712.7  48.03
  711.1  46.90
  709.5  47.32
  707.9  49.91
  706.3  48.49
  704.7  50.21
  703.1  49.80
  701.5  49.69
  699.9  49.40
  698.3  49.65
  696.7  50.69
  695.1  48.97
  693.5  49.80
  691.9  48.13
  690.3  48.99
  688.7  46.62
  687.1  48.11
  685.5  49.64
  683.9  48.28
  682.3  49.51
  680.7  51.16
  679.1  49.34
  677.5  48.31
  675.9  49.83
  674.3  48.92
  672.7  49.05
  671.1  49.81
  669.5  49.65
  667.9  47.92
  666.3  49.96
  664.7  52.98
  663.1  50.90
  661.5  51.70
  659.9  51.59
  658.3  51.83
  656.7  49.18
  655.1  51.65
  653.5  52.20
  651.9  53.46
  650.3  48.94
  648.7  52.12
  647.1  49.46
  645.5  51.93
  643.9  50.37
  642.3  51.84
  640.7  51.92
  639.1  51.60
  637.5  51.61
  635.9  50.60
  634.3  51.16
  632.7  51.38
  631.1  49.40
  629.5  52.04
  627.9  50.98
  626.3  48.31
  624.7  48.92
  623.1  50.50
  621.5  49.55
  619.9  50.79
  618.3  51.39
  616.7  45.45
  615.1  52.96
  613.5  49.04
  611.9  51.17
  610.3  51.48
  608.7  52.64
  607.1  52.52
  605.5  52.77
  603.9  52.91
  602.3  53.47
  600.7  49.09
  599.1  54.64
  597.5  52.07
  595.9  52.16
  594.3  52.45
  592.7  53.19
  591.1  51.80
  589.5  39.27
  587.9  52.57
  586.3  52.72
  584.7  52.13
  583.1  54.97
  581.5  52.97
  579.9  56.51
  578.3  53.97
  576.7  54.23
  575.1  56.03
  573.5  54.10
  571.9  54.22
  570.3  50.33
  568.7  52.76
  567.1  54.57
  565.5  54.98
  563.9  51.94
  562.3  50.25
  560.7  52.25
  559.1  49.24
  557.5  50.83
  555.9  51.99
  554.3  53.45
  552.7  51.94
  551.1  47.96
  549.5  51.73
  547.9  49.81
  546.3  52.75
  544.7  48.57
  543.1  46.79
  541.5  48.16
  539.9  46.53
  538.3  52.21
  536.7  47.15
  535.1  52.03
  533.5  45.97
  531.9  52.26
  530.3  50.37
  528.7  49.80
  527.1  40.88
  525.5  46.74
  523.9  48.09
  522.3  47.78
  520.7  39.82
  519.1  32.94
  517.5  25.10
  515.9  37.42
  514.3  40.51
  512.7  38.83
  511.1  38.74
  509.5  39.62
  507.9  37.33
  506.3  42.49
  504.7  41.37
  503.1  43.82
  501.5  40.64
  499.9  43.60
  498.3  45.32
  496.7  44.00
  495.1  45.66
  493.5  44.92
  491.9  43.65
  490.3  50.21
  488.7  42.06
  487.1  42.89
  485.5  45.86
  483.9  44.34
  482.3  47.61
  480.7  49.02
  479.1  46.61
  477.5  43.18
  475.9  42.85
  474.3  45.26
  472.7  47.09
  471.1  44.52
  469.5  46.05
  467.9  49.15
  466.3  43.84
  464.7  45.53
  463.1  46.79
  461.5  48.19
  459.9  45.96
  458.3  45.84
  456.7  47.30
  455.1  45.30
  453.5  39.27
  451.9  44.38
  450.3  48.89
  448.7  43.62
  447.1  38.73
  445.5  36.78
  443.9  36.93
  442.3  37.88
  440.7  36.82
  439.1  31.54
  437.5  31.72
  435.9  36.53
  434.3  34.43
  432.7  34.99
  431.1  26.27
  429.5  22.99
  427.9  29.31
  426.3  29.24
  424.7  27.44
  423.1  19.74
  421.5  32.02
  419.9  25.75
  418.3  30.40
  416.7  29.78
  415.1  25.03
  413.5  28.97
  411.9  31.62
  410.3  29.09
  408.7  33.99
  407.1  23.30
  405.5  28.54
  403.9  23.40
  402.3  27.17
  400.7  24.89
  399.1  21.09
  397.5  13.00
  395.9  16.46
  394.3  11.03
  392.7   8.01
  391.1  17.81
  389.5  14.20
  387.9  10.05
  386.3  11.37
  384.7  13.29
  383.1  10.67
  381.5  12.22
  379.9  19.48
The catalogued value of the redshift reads 0.00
